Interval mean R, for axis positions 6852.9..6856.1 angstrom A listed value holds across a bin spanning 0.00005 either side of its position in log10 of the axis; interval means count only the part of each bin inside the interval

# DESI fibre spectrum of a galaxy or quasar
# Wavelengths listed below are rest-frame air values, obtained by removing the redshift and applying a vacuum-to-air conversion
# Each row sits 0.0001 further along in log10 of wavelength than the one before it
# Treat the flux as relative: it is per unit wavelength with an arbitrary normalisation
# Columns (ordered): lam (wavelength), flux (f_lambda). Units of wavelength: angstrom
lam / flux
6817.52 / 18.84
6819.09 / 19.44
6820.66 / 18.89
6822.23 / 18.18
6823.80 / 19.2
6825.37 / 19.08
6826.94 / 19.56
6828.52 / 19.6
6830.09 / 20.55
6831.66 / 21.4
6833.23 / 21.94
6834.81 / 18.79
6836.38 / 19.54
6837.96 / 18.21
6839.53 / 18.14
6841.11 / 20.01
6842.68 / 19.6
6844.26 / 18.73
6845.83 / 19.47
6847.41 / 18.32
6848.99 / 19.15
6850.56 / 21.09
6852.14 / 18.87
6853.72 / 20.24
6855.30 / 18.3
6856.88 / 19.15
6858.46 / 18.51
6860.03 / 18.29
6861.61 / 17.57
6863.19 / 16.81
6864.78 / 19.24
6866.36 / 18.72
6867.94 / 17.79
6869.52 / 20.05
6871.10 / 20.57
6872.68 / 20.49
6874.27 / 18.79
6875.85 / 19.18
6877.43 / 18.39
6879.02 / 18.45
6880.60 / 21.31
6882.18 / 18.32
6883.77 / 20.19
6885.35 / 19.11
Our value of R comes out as 19.2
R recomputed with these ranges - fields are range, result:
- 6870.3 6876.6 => 19.8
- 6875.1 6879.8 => 18.7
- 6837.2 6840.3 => 18.2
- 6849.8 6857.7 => 19.5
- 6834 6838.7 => 18.8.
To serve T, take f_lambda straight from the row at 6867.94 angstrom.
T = 17.79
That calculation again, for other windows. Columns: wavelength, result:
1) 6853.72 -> 20.24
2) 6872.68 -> 20.49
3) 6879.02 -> 18.45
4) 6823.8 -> 19.2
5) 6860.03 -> 18.29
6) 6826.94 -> 19.56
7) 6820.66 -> 18.89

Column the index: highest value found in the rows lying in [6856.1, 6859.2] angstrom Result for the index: 19.15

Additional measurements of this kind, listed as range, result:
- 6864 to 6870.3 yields 20.05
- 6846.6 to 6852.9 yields 21.09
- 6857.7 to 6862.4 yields 18.51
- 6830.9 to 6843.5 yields 21.94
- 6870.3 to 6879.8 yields 20.57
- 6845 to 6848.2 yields 19.47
